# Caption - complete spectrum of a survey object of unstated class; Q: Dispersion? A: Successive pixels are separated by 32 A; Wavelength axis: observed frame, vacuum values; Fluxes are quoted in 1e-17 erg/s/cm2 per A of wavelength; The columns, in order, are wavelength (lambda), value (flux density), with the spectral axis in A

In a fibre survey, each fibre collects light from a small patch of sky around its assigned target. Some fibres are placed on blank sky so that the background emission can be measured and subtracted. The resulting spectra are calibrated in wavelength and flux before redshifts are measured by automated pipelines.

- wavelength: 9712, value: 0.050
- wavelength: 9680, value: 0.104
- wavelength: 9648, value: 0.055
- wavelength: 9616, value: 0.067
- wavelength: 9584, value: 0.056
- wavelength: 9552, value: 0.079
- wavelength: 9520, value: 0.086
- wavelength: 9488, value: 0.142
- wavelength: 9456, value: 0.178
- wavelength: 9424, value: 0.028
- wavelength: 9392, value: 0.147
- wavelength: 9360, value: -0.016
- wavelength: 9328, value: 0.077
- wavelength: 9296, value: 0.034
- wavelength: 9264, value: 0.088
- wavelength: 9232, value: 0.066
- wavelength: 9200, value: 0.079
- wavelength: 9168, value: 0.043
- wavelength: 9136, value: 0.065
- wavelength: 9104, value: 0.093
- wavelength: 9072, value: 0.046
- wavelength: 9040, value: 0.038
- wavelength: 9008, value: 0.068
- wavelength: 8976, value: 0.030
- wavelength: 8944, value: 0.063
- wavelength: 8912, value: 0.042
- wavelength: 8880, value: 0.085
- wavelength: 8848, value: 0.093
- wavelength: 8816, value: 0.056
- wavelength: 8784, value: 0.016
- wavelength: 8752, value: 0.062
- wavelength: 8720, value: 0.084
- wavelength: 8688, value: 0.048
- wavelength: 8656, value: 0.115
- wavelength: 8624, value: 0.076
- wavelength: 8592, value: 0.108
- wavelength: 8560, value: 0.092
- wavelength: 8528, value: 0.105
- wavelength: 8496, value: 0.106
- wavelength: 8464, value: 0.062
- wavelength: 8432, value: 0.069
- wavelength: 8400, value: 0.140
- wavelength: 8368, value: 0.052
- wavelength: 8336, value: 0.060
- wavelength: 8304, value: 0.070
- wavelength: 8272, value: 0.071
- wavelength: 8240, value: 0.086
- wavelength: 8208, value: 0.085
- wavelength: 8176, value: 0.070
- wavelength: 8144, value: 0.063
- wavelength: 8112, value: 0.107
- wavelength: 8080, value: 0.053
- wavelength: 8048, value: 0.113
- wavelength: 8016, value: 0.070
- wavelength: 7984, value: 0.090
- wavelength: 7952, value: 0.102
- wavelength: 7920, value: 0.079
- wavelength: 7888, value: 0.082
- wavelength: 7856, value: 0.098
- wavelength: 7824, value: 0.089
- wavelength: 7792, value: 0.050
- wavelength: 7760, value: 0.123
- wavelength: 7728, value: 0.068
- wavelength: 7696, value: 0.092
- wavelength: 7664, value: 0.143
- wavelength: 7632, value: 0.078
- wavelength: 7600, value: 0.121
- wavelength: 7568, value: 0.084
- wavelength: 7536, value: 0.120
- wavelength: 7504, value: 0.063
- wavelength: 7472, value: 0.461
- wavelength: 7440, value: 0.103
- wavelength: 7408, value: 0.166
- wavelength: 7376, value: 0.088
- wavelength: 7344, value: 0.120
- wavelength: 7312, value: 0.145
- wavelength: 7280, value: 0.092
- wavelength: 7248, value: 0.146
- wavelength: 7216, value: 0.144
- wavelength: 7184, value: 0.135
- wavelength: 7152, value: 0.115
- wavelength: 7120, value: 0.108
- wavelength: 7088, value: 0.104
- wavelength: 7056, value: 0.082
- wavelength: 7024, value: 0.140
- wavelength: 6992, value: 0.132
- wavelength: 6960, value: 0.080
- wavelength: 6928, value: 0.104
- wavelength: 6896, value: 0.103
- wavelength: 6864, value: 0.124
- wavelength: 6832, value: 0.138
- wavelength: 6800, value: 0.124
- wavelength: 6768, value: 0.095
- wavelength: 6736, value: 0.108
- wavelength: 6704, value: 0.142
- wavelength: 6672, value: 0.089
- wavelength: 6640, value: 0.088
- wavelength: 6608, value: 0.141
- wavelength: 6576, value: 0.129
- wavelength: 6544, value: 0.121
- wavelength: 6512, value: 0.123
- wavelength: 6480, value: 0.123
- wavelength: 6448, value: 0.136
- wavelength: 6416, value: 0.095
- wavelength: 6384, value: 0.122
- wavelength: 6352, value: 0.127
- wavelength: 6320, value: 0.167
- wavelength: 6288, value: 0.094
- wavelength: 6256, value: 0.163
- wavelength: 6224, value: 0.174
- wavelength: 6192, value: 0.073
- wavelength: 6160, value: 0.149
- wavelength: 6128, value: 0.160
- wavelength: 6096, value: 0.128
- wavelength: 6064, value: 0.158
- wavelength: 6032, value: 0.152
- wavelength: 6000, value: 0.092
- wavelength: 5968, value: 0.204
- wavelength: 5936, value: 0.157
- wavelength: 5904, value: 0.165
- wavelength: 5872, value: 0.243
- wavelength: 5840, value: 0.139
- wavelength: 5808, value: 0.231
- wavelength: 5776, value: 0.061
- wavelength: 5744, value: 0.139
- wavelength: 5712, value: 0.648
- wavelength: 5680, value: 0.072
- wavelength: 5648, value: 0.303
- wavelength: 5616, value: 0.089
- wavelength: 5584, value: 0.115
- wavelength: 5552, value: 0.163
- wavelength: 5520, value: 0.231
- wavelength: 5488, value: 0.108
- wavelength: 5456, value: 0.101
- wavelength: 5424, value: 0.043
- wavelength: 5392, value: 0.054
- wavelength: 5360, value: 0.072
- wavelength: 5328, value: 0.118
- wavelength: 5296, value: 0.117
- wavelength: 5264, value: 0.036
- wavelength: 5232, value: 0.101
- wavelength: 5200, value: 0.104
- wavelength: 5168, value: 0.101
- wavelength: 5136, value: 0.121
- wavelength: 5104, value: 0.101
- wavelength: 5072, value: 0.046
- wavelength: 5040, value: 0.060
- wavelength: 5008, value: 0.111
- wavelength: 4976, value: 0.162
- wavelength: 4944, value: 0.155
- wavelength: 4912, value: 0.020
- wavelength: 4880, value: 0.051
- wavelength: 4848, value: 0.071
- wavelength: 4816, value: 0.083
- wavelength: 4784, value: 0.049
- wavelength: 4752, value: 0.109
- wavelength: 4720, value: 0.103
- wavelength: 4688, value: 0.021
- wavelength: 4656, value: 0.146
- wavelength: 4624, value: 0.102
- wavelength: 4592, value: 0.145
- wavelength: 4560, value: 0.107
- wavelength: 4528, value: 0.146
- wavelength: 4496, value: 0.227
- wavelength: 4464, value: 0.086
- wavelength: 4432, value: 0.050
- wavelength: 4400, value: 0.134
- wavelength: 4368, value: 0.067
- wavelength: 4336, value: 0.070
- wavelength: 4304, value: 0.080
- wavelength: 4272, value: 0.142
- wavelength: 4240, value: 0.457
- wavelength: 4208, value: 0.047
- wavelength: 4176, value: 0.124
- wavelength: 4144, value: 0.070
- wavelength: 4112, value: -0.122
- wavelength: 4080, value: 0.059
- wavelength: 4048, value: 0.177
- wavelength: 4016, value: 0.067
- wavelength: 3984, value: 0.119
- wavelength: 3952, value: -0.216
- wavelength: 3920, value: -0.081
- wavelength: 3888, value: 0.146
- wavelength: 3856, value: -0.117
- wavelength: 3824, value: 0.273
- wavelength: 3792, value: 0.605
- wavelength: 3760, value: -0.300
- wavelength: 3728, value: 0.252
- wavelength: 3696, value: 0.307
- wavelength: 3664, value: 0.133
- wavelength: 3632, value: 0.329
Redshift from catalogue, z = 0.138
